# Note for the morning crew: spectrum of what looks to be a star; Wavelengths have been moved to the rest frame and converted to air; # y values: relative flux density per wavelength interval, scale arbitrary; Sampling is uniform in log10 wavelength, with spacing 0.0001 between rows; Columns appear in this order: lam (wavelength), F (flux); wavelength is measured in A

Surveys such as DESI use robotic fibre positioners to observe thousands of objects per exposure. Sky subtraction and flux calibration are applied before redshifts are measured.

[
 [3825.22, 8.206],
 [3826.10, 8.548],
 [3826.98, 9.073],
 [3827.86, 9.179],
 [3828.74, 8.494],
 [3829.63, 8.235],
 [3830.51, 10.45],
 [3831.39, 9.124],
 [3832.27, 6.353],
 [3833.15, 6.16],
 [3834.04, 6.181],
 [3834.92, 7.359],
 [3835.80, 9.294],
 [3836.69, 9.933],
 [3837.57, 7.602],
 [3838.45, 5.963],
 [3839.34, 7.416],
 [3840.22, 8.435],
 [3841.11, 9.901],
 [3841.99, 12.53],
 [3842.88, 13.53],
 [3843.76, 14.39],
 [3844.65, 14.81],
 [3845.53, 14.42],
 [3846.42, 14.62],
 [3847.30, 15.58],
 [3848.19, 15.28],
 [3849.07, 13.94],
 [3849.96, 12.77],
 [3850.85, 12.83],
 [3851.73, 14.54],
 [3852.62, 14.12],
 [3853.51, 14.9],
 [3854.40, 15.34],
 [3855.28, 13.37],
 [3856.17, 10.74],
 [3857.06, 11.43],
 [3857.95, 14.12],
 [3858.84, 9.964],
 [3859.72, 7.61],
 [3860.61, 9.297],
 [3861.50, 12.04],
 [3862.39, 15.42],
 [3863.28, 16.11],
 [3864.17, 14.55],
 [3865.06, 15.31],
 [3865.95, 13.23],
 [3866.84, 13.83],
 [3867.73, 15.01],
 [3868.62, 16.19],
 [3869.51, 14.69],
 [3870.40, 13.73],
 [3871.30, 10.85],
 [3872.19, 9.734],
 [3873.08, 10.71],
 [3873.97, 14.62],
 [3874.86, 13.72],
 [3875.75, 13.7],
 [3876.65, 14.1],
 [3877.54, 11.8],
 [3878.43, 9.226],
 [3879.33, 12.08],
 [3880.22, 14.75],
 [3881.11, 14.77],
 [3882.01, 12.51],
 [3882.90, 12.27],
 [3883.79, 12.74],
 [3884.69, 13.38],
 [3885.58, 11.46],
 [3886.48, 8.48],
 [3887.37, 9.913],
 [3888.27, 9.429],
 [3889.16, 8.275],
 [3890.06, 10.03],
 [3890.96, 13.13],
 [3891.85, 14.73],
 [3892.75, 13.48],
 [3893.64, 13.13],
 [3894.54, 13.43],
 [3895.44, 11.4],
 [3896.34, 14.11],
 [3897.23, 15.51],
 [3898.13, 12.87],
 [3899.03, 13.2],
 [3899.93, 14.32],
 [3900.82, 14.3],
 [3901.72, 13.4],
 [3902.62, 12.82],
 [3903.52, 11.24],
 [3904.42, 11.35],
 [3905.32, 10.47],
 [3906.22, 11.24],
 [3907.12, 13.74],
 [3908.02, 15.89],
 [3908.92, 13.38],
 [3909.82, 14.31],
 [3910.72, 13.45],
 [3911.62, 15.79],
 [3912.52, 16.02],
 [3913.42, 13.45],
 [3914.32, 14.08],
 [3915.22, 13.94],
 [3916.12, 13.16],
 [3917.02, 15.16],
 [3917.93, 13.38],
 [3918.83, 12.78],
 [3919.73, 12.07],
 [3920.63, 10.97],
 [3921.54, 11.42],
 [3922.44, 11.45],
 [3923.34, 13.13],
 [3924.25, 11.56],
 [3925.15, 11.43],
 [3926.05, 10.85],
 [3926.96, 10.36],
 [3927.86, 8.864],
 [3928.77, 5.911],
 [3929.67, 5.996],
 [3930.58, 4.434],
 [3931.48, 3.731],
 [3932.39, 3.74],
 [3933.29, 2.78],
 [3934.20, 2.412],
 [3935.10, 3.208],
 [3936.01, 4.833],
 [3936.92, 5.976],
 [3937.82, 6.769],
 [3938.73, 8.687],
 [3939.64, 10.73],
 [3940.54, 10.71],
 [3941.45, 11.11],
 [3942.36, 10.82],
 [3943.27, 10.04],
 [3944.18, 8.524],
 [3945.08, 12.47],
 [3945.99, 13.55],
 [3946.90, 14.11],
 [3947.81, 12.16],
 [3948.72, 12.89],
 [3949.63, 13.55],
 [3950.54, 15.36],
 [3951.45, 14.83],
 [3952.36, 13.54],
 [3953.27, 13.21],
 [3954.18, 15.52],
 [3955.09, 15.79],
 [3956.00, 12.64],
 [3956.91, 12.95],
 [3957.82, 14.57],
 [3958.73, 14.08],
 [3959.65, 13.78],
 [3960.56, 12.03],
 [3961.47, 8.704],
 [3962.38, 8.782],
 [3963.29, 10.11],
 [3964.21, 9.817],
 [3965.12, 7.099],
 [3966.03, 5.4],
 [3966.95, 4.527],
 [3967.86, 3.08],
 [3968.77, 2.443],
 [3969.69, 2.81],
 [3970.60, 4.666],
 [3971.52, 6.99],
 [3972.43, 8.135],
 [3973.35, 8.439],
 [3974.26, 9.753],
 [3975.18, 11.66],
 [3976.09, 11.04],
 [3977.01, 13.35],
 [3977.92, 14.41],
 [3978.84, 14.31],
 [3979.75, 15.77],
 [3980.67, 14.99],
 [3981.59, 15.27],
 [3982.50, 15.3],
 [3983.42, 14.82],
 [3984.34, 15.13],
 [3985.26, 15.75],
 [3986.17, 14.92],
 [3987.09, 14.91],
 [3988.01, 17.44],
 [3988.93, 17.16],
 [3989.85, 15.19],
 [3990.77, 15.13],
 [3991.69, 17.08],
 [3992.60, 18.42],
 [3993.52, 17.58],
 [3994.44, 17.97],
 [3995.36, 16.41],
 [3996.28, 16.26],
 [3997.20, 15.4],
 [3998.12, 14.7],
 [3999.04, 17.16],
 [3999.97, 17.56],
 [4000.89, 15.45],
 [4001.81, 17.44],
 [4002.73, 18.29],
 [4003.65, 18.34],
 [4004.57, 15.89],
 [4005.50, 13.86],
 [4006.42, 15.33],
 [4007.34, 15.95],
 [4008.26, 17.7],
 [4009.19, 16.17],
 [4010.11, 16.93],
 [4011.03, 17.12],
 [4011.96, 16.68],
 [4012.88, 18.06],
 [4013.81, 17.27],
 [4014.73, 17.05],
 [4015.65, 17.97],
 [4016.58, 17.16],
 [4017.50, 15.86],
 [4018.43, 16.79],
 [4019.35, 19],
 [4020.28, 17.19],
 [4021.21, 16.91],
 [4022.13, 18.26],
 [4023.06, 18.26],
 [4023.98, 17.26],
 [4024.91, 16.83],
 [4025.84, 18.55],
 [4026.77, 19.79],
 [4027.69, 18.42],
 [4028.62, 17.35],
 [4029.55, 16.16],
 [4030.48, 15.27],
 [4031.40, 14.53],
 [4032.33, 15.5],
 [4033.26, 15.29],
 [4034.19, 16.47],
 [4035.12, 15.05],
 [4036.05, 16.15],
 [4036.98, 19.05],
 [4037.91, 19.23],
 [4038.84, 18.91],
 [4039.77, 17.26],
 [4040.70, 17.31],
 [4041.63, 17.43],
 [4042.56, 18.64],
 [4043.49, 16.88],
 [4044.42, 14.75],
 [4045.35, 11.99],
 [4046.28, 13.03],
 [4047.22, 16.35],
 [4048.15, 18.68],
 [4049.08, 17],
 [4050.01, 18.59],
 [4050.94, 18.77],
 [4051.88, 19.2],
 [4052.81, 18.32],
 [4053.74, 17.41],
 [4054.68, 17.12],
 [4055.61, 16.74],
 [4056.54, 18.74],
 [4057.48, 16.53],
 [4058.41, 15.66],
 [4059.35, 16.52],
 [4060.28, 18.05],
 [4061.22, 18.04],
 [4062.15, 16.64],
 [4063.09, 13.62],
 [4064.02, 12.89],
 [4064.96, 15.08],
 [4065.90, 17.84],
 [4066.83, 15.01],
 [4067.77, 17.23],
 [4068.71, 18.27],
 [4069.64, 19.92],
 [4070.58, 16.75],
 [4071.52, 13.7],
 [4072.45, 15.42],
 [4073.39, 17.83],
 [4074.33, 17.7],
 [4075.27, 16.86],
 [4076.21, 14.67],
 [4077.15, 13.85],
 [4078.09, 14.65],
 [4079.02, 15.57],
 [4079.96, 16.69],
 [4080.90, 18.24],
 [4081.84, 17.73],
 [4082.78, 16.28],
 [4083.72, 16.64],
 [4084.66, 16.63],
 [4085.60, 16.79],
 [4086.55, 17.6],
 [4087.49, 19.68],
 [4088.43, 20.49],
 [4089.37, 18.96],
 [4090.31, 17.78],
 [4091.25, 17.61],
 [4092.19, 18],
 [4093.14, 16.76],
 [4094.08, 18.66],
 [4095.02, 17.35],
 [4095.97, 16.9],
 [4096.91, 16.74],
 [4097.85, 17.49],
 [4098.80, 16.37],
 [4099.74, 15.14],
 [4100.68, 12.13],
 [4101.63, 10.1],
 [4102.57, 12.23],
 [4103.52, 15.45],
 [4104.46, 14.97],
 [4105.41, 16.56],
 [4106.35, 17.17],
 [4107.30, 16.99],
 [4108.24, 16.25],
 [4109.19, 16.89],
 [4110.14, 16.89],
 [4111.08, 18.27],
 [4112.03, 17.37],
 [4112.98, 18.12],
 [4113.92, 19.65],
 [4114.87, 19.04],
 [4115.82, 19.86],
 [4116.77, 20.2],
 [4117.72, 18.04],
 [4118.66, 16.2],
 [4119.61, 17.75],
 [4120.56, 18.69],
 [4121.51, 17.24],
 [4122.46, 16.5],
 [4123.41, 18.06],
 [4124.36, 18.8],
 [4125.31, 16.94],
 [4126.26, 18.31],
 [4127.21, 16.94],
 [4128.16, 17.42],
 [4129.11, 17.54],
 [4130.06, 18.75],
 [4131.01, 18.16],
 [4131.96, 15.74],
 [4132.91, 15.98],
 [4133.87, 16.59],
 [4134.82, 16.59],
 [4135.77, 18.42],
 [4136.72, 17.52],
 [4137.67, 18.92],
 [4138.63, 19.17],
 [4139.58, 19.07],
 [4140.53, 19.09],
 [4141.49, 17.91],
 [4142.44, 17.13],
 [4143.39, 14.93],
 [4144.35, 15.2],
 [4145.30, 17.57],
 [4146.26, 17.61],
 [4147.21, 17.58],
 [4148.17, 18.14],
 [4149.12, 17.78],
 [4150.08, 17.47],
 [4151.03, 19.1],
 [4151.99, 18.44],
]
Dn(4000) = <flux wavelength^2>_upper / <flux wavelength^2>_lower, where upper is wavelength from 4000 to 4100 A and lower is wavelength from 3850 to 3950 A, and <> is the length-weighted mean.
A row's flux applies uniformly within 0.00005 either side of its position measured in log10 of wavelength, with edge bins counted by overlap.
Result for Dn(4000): 1.55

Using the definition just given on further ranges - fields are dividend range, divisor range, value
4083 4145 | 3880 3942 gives 1.71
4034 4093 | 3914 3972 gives 1.81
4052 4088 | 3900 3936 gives 1.65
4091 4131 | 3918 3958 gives 1.81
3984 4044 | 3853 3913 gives 1.40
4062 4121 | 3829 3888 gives 1.57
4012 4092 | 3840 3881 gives 1.42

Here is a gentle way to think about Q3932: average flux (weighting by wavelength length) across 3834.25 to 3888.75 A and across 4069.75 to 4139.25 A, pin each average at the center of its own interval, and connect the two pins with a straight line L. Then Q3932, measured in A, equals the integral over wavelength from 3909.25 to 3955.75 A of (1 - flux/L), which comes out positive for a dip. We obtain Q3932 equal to 9.6 A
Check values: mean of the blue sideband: 12.4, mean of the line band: 10.9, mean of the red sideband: 17.1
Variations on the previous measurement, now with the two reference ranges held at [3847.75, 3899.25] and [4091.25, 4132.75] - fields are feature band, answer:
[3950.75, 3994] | 7.0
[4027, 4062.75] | -2.4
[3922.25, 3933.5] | 4.7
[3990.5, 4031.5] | -4.6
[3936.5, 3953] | 3.1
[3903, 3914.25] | 0.1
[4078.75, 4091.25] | -0.8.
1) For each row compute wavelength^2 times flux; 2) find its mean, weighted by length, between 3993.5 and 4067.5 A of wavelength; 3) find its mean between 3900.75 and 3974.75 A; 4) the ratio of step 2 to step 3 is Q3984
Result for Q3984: 1.68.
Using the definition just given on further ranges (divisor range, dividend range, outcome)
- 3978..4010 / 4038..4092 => 1.09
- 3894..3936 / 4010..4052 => 1.61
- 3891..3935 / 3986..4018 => 1.50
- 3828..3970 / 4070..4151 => 1.67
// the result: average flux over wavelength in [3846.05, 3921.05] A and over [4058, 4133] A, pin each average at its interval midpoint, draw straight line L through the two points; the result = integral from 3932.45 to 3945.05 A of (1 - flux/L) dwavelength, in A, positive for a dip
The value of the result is 5.90 A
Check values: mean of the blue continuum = 13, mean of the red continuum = 16.9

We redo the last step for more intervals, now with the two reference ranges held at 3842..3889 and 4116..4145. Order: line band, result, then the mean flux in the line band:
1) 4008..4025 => -1.8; 17.3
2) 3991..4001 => -1.0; 16.7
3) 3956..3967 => 3.1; 10.5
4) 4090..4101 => 0.1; 16.8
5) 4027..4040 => -0.7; 16.8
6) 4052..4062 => -0.6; 17.4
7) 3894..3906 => 0.6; 12.9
